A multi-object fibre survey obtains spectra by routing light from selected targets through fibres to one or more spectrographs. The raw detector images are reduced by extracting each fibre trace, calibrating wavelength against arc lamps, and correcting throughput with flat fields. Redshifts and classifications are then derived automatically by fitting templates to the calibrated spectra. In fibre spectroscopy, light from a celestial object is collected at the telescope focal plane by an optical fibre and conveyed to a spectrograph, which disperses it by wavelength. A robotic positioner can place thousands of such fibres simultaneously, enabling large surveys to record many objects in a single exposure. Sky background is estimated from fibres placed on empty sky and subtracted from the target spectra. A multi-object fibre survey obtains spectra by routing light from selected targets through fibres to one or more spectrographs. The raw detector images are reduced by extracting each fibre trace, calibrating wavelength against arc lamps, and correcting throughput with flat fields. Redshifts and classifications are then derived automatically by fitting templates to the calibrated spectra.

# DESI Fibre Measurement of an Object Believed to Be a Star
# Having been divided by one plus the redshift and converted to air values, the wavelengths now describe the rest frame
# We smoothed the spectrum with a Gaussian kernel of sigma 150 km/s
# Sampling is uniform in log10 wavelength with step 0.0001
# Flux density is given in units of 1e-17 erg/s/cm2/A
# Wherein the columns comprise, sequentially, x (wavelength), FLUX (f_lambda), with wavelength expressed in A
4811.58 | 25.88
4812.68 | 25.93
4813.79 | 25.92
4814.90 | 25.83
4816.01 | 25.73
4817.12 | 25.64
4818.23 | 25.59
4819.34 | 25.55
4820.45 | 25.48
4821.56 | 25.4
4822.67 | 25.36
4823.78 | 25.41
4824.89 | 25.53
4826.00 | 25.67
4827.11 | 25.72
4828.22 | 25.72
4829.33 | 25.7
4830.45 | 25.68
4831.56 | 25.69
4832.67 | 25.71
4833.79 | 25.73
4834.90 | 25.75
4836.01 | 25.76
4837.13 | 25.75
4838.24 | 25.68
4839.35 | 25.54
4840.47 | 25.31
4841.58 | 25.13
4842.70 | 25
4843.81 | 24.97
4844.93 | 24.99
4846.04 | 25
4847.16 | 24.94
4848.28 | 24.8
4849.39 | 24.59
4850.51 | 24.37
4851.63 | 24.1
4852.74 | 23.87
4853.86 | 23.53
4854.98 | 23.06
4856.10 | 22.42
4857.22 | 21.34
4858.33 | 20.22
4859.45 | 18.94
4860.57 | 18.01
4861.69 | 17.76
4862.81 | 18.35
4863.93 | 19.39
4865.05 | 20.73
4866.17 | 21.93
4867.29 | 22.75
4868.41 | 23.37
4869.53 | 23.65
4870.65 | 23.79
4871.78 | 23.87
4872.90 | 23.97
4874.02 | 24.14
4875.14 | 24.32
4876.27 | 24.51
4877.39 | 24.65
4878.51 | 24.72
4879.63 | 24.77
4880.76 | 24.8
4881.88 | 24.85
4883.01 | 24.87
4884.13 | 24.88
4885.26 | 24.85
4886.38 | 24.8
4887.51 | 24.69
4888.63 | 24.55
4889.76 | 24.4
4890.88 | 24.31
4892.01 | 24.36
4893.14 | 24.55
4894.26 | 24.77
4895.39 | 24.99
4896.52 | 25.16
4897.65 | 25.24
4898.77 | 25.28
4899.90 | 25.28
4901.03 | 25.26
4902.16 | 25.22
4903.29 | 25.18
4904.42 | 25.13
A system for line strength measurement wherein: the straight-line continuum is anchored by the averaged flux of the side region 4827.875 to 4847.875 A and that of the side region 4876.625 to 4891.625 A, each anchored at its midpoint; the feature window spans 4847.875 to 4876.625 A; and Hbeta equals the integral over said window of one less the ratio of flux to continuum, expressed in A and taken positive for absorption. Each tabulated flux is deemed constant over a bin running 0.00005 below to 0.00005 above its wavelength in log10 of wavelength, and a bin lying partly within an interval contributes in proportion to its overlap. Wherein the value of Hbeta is 3.1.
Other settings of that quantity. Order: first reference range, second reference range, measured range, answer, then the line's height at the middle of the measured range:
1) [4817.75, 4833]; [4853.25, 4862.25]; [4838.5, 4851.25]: -1.3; 22.6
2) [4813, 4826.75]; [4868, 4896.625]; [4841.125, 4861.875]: 1.6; 25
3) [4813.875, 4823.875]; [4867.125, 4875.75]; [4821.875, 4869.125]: 1.7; 24.7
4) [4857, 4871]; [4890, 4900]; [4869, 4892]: -1.6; 22.9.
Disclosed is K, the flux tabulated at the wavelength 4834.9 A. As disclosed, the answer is 25.75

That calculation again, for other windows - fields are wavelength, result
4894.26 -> 24.77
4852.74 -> 23.87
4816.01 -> 25.73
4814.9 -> 25.83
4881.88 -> 24.85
